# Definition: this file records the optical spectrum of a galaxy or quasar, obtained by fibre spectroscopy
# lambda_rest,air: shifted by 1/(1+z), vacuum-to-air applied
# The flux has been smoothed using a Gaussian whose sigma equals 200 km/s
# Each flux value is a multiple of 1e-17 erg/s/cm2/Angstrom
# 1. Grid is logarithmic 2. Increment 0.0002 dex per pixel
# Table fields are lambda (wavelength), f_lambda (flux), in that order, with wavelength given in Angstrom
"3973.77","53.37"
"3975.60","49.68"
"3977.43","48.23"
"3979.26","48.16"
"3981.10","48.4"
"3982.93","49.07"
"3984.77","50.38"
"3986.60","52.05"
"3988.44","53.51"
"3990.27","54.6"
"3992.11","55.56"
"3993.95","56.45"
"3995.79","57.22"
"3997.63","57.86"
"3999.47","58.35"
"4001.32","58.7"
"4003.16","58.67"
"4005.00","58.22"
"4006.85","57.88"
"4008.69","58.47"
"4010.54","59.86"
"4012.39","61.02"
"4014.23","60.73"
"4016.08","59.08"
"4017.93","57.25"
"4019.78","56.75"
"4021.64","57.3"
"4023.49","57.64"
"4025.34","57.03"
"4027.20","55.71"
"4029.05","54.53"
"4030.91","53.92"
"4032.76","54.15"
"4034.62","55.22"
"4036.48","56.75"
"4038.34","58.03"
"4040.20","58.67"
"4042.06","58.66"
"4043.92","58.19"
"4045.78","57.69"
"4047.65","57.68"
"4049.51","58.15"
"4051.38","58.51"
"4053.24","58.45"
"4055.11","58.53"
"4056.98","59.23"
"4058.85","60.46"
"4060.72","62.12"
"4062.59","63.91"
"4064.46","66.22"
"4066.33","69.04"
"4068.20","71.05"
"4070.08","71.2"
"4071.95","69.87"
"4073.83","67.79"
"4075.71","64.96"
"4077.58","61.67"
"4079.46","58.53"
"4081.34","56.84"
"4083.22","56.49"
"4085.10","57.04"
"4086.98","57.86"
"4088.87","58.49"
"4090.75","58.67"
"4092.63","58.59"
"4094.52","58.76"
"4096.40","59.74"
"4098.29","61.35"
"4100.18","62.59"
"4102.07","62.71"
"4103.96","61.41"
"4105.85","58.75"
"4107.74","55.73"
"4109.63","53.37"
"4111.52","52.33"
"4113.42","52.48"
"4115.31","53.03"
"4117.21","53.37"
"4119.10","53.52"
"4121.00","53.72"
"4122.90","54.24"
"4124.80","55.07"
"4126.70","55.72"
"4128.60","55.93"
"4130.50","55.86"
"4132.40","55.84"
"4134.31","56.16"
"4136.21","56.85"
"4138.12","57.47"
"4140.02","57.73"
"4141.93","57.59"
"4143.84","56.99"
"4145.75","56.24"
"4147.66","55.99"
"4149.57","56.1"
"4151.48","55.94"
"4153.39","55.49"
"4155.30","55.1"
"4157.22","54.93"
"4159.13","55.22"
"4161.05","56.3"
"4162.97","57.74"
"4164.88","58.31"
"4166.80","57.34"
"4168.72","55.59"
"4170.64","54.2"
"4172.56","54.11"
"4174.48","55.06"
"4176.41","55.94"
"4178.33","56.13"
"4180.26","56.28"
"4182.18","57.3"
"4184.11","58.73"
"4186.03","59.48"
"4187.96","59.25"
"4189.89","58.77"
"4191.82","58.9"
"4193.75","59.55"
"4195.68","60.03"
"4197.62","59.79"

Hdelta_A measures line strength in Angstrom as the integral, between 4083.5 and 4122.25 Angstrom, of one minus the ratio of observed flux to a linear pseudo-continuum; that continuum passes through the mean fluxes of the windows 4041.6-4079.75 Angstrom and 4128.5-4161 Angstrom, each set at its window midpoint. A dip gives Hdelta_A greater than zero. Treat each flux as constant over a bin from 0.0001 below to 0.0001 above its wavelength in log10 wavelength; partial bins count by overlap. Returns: 1.5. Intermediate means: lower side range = 62.6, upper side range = 56.2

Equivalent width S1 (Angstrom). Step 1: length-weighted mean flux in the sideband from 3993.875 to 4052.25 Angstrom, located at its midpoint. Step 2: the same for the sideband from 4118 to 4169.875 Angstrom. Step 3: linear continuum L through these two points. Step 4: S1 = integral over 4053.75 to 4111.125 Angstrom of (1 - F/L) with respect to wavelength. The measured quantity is -4.5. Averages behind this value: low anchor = 57.6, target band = 61.3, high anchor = 56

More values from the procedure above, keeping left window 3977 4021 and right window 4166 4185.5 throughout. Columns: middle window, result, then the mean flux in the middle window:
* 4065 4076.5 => -2.7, 68.9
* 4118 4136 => 0.3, 55.2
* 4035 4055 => -0.8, 58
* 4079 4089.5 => -0.3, 57.4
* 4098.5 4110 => -0.7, 59.5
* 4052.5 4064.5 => -1.1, 60.9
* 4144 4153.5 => 0.0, 56.1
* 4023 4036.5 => 0.1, 55.5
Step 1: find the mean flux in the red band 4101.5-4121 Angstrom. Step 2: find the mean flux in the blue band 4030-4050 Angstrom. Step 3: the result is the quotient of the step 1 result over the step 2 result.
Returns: 0.97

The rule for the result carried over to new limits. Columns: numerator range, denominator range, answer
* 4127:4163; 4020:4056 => 0.99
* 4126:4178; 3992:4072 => 0.95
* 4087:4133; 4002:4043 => 0.99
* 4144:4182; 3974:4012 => 1.02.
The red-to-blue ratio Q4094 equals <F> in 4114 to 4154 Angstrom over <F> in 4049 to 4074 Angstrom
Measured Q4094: 0.87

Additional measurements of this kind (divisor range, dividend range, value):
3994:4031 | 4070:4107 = 1.05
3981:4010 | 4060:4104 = 1.12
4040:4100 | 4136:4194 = 0.93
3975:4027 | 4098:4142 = 1.01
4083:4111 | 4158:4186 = 0.96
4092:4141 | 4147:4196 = 1.00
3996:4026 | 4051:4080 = 1.10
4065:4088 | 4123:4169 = 0.89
